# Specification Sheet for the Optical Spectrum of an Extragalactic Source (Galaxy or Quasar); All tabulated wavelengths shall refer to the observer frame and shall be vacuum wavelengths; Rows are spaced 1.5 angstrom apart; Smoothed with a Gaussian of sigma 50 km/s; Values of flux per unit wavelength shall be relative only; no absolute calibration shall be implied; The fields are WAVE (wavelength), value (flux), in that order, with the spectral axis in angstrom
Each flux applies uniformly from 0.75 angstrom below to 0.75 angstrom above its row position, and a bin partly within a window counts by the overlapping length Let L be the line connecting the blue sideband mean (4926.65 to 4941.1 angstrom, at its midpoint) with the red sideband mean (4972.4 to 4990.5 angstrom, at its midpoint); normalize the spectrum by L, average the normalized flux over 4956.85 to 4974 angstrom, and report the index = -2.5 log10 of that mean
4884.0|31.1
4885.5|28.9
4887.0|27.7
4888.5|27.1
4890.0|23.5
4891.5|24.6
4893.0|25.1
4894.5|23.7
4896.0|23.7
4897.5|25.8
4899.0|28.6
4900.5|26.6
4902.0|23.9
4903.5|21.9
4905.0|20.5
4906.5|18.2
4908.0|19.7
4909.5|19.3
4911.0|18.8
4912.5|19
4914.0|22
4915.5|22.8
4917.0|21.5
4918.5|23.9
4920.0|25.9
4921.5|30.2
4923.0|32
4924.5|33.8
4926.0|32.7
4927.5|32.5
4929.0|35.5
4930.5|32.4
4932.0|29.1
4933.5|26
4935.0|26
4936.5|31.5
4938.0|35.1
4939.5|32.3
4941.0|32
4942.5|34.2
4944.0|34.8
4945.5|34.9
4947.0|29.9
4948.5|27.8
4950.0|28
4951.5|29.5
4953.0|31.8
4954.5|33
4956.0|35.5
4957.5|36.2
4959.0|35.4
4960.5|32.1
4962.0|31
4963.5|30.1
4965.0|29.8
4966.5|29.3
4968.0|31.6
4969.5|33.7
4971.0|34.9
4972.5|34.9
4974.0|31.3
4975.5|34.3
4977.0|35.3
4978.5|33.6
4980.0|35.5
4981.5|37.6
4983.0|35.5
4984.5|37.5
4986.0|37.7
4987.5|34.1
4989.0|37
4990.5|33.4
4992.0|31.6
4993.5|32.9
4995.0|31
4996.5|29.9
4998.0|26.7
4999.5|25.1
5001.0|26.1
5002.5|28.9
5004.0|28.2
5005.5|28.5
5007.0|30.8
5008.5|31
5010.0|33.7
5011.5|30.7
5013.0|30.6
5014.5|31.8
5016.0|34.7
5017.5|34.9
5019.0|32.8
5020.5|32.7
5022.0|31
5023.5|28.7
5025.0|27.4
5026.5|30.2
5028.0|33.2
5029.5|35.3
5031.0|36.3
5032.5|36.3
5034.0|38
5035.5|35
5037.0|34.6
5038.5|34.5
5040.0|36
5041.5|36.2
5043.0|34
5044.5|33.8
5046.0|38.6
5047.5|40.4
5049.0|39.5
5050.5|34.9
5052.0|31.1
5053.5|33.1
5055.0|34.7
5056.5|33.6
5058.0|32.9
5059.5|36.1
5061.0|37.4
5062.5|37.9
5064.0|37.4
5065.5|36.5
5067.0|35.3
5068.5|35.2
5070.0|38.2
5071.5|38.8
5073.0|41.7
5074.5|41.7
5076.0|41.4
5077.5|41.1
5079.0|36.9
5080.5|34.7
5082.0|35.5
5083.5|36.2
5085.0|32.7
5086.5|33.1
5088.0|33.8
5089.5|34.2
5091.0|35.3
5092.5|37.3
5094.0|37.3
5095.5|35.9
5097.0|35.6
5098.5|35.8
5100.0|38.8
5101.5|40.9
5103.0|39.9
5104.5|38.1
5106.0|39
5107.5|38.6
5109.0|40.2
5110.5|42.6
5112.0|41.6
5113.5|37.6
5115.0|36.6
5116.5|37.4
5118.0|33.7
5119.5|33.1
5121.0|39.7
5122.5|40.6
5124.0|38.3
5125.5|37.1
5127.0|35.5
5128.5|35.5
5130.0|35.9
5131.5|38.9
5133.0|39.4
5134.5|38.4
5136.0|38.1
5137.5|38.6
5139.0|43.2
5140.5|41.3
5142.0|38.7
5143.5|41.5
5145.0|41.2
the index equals 0.04 mag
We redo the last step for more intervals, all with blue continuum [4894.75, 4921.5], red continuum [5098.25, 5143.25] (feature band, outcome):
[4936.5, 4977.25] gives -0.229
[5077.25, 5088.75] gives 0.013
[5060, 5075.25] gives -0.102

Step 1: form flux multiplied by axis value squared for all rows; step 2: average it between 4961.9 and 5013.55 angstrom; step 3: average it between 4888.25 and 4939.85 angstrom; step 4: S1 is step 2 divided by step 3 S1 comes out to 1.27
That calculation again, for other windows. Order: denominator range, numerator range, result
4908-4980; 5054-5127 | 1.30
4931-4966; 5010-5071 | 1.14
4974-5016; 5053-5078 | 1.19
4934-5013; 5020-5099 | 1.15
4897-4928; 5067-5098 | 1.60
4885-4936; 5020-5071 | 1.43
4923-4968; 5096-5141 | 1.29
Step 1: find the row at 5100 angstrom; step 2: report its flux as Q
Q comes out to 38.8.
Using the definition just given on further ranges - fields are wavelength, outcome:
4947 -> 29.9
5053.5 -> 33.1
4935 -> 26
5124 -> 38.3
